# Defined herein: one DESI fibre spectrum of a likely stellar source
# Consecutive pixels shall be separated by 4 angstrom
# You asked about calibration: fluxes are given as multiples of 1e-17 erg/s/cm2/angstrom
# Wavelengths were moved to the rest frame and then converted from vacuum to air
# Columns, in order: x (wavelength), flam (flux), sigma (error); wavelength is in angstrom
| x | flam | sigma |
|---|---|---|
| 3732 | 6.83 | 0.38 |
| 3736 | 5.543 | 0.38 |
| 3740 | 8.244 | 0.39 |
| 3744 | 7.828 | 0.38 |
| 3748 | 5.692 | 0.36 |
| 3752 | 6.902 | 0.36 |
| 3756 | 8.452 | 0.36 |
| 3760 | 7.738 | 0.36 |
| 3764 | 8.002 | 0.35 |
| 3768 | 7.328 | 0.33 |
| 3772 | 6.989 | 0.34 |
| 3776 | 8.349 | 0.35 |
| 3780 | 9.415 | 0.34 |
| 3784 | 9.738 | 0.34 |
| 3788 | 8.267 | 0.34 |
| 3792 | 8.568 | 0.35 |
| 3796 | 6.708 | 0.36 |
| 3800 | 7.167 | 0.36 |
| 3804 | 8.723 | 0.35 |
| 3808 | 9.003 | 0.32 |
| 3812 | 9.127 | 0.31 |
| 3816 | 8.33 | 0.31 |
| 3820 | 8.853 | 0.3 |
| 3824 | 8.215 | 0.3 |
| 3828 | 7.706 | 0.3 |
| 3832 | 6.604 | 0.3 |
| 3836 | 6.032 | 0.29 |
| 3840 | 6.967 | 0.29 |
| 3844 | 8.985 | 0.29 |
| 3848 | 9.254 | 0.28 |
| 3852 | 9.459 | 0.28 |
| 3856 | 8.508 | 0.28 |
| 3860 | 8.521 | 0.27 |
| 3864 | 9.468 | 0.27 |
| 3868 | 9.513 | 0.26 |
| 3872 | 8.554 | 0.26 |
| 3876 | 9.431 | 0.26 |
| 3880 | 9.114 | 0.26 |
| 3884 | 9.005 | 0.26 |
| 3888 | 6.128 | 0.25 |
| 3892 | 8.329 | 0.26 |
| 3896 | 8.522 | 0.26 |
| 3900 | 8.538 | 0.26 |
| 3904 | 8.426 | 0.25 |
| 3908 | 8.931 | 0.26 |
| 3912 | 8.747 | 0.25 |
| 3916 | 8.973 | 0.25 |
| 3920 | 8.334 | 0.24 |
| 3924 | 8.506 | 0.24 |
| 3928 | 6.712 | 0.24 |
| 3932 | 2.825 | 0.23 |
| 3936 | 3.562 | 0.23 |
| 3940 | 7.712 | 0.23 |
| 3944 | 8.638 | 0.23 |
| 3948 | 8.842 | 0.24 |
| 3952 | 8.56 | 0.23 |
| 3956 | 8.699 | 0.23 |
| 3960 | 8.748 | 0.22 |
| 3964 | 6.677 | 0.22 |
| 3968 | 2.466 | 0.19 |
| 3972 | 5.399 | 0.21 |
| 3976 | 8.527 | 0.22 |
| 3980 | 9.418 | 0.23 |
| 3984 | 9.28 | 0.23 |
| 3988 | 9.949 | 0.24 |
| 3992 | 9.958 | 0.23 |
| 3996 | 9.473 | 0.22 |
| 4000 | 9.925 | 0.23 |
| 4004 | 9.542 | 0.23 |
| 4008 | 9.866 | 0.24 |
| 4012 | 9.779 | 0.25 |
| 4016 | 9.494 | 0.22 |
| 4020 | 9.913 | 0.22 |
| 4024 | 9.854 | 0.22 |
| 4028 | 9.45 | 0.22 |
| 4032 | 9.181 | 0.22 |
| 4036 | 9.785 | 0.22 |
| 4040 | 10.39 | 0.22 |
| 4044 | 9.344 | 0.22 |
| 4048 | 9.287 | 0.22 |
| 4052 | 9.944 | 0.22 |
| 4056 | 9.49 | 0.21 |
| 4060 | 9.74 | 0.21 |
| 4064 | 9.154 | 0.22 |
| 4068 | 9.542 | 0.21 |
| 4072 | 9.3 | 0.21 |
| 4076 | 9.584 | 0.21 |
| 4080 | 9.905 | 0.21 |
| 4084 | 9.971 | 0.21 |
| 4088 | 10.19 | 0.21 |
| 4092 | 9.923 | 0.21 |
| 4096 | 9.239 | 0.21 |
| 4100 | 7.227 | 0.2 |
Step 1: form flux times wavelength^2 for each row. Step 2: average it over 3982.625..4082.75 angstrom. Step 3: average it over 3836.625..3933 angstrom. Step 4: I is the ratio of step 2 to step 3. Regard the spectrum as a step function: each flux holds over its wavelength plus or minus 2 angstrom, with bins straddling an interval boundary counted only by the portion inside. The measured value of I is 1.2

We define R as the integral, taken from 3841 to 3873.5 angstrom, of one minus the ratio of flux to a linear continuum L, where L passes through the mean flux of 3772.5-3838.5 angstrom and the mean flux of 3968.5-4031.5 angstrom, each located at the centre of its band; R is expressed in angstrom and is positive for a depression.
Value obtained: -2.2 angstrom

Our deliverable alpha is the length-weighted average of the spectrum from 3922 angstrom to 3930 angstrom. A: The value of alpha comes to 7.61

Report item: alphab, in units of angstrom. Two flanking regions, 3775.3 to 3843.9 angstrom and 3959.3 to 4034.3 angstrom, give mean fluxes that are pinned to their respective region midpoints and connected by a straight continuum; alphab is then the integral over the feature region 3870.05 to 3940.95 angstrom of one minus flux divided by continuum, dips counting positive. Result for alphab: 5.5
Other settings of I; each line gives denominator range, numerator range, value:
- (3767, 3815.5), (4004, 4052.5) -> 1.32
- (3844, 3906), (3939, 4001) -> 0.99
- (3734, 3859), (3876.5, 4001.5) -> 1.08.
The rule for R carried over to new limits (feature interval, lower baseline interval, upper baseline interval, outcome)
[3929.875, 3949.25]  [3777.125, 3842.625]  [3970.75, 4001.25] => 5.70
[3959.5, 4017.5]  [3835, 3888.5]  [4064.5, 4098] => 4.31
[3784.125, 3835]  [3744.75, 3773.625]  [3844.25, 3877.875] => 0.33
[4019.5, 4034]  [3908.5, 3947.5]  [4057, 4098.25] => -1.23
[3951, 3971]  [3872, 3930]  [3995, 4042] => 4.84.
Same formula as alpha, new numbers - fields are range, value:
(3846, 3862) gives 8.94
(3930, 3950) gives 6.32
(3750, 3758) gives 7.68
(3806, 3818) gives 8.82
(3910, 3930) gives 8.25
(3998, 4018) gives 9.72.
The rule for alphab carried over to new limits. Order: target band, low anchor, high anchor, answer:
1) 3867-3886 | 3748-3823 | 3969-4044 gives -1.1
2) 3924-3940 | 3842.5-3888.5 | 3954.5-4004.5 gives 6.1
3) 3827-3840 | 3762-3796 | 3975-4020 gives 2.8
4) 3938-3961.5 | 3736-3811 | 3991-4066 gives 1.5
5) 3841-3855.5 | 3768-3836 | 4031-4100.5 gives -1.0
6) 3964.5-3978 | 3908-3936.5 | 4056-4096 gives 4.0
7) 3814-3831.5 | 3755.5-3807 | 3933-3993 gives -0.3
